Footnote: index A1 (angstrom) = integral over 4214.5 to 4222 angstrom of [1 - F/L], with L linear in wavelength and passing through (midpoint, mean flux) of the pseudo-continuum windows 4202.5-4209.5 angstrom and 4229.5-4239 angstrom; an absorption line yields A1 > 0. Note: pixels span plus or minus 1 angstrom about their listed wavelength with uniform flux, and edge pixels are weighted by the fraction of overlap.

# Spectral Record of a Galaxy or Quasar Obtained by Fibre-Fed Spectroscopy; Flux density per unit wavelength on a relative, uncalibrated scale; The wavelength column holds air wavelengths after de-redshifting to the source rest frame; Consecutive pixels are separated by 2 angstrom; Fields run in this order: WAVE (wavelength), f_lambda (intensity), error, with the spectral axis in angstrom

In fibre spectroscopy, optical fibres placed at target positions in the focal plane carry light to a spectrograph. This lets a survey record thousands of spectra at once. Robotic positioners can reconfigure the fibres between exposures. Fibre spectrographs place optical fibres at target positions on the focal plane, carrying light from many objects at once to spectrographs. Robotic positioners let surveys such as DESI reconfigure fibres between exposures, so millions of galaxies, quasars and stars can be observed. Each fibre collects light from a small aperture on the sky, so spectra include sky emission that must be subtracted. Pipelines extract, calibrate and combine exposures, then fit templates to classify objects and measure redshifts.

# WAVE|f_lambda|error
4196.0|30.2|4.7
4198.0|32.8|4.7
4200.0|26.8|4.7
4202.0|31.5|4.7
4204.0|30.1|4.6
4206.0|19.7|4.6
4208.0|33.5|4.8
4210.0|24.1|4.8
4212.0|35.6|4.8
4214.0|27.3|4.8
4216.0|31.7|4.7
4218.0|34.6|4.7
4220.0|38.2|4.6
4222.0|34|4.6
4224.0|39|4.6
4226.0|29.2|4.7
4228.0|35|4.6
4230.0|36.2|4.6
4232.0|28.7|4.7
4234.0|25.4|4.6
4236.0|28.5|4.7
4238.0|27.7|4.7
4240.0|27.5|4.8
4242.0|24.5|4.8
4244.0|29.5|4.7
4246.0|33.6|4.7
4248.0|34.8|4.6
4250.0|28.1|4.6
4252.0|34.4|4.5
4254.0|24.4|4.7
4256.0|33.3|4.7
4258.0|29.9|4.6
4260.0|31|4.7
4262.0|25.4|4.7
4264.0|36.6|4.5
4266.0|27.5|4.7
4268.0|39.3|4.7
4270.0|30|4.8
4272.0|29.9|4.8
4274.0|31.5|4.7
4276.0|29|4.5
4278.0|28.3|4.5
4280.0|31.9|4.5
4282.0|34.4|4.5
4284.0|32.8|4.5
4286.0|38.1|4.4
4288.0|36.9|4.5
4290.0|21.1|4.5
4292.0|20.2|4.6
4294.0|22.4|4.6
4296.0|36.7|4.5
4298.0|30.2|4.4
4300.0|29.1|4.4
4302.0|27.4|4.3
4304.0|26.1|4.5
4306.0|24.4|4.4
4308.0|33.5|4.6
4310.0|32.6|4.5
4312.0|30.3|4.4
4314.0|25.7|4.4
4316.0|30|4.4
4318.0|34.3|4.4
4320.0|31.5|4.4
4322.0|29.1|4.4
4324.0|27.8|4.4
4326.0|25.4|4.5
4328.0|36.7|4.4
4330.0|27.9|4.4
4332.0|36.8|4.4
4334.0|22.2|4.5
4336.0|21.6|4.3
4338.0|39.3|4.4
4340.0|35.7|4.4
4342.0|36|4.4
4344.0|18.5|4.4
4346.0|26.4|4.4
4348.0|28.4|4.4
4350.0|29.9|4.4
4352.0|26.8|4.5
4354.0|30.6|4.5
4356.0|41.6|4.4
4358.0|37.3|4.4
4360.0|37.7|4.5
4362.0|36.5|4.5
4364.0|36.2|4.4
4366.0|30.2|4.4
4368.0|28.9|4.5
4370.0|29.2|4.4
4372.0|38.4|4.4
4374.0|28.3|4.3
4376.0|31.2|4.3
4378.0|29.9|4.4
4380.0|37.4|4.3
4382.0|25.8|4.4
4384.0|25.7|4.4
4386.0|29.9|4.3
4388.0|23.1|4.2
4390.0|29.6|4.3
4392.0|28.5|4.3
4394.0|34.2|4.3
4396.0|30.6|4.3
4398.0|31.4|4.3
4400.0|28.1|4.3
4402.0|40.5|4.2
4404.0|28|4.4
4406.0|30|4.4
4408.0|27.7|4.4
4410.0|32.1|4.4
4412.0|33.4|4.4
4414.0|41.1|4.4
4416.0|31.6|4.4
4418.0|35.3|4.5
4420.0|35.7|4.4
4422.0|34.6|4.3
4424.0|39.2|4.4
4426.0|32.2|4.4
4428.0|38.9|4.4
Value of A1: -1.6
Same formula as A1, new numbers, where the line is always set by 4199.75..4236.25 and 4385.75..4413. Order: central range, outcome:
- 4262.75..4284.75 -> -0.6 angstrom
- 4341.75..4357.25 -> 0.6 angstrom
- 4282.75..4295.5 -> 0.8 angstrom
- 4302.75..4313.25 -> 0.5 angstrom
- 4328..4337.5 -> 0.6 angstrom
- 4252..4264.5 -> 0.3 angstrom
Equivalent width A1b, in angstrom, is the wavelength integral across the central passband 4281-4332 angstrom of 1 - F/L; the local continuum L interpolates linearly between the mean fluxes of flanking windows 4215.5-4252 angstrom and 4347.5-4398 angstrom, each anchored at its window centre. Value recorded 2.6 angstrom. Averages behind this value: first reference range 31.5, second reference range 31.5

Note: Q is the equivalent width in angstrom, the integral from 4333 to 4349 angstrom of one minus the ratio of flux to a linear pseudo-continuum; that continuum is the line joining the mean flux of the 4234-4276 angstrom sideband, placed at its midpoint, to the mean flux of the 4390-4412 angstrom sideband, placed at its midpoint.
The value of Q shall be 1.17 angstrom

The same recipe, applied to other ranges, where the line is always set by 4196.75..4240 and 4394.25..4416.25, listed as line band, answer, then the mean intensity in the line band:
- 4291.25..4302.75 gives 1.3 angstrom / 27.8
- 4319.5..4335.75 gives 1.3 angstrom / 29.2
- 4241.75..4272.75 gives 0.2 angstrom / 30.9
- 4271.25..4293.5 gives 0.8 angstrom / 30.2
